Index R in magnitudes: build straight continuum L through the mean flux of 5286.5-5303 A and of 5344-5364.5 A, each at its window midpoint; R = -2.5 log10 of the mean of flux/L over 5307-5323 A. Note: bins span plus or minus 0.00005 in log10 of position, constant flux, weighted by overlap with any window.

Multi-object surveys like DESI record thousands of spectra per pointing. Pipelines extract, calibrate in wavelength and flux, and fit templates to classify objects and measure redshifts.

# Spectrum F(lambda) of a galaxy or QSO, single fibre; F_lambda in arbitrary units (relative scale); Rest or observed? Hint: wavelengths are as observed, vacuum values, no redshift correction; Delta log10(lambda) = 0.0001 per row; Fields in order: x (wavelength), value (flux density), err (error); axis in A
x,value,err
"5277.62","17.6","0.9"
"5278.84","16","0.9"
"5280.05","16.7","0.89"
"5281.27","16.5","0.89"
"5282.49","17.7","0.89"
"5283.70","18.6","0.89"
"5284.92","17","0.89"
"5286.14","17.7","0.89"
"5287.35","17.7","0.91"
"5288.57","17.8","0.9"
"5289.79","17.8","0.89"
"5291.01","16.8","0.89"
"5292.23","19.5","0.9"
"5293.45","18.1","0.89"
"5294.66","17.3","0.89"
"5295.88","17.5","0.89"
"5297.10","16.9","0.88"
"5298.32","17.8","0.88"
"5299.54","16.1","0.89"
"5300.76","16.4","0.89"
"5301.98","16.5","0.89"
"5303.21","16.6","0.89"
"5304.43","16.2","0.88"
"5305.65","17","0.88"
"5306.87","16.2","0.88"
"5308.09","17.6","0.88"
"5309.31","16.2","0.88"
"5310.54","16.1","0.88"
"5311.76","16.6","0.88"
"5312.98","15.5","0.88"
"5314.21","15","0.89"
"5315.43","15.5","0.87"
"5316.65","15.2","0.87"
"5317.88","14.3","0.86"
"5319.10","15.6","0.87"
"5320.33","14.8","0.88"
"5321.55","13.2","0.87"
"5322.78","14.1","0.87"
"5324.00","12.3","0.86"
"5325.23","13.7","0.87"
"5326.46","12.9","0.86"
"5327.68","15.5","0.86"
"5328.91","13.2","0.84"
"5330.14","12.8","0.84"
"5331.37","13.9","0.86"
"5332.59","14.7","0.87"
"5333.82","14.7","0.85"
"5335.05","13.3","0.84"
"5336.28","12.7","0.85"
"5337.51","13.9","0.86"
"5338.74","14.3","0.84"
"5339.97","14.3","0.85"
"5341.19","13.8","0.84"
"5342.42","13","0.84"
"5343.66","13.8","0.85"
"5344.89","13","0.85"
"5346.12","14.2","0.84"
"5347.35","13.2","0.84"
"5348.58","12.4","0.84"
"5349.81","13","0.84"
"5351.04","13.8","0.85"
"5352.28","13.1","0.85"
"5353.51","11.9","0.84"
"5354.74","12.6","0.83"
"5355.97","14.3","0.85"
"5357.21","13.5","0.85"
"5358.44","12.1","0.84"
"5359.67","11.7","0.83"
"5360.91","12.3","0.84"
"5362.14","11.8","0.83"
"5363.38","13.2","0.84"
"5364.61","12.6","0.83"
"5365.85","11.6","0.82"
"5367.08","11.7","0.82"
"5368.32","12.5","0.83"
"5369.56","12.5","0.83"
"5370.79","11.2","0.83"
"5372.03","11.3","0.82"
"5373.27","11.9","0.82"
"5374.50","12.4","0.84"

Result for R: 0.03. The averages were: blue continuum 17.4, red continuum 12.9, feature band 15.4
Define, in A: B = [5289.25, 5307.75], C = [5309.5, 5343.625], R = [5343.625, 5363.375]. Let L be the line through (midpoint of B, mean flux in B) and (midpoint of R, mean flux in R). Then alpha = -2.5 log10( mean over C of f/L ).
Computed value 0.052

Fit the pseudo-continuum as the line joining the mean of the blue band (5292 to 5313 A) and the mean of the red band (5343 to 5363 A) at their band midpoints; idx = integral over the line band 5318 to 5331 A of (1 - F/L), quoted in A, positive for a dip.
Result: 1.1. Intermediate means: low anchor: 16.9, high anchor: 12.9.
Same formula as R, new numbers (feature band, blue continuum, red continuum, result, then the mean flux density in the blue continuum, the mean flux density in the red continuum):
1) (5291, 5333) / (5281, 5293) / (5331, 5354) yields 0.017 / 17.7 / 13.5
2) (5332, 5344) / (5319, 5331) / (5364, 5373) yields -0.053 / 13.7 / 11.9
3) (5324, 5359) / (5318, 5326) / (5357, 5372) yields -0.028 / 13.9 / 12.2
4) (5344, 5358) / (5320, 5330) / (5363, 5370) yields -0.032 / 13.6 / 12.3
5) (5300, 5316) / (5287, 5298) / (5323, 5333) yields -0.023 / 17.7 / 13.6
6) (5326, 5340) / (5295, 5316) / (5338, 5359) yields 0.047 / 16.5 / 13.3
